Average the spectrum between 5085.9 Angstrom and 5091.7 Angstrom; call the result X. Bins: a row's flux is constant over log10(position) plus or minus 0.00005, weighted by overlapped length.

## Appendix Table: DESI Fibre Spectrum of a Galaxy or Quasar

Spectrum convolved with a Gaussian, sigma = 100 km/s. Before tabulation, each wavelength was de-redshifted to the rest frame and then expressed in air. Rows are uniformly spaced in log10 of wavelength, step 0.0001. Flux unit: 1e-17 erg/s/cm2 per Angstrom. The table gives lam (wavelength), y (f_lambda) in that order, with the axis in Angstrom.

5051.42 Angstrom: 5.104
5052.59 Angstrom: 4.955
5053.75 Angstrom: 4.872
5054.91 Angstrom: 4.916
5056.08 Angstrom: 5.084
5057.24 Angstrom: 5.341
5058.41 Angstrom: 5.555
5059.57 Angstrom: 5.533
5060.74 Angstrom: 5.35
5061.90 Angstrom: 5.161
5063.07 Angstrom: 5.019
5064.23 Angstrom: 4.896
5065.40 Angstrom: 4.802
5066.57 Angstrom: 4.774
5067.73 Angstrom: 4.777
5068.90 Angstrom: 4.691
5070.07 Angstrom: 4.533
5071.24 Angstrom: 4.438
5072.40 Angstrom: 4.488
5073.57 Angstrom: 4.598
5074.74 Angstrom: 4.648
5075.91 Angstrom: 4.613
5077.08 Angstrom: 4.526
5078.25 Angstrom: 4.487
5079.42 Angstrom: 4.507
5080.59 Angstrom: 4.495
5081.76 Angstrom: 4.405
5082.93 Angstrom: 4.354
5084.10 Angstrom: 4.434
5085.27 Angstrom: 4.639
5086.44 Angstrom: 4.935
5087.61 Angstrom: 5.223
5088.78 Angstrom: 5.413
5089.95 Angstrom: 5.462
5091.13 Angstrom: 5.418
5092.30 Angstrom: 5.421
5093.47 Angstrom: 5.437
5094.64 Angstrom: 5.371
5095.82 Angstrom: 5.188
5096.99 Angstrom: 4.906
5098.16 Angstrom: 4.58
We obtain 5.29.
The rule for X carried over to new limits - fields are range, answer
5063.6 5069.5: 4.79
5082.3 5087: 4.59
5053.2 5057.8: 5.06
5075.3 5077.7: 4.56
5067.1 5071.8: 4.61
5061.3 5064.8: 5.04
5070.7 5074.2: 4.52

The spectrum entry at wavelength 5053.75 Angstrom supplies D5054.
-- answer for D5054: 4.872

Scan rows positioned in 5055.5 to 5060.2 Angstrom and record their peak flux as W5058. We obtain 5.555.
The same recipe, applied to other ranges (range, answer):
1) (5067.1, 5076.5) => 4.777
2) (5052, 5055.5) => 4.955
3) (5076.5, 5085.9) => 4.639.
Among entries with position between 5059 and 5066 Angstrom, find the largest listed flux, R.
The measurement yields 5.533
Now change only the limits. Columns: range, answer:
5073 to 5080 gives 4.648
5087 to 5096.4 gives 5.462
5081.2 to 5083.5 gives 4.405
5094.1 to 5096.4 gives 5.371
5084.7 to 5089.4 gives 5.413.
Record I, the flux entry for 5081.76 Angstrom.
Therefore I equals 4.405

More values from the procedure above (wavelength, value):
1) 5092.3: 5.421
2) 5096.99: 4.906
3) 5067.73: 4.777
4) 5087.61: 5.223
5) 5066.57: 4.774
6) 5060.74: 5.35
